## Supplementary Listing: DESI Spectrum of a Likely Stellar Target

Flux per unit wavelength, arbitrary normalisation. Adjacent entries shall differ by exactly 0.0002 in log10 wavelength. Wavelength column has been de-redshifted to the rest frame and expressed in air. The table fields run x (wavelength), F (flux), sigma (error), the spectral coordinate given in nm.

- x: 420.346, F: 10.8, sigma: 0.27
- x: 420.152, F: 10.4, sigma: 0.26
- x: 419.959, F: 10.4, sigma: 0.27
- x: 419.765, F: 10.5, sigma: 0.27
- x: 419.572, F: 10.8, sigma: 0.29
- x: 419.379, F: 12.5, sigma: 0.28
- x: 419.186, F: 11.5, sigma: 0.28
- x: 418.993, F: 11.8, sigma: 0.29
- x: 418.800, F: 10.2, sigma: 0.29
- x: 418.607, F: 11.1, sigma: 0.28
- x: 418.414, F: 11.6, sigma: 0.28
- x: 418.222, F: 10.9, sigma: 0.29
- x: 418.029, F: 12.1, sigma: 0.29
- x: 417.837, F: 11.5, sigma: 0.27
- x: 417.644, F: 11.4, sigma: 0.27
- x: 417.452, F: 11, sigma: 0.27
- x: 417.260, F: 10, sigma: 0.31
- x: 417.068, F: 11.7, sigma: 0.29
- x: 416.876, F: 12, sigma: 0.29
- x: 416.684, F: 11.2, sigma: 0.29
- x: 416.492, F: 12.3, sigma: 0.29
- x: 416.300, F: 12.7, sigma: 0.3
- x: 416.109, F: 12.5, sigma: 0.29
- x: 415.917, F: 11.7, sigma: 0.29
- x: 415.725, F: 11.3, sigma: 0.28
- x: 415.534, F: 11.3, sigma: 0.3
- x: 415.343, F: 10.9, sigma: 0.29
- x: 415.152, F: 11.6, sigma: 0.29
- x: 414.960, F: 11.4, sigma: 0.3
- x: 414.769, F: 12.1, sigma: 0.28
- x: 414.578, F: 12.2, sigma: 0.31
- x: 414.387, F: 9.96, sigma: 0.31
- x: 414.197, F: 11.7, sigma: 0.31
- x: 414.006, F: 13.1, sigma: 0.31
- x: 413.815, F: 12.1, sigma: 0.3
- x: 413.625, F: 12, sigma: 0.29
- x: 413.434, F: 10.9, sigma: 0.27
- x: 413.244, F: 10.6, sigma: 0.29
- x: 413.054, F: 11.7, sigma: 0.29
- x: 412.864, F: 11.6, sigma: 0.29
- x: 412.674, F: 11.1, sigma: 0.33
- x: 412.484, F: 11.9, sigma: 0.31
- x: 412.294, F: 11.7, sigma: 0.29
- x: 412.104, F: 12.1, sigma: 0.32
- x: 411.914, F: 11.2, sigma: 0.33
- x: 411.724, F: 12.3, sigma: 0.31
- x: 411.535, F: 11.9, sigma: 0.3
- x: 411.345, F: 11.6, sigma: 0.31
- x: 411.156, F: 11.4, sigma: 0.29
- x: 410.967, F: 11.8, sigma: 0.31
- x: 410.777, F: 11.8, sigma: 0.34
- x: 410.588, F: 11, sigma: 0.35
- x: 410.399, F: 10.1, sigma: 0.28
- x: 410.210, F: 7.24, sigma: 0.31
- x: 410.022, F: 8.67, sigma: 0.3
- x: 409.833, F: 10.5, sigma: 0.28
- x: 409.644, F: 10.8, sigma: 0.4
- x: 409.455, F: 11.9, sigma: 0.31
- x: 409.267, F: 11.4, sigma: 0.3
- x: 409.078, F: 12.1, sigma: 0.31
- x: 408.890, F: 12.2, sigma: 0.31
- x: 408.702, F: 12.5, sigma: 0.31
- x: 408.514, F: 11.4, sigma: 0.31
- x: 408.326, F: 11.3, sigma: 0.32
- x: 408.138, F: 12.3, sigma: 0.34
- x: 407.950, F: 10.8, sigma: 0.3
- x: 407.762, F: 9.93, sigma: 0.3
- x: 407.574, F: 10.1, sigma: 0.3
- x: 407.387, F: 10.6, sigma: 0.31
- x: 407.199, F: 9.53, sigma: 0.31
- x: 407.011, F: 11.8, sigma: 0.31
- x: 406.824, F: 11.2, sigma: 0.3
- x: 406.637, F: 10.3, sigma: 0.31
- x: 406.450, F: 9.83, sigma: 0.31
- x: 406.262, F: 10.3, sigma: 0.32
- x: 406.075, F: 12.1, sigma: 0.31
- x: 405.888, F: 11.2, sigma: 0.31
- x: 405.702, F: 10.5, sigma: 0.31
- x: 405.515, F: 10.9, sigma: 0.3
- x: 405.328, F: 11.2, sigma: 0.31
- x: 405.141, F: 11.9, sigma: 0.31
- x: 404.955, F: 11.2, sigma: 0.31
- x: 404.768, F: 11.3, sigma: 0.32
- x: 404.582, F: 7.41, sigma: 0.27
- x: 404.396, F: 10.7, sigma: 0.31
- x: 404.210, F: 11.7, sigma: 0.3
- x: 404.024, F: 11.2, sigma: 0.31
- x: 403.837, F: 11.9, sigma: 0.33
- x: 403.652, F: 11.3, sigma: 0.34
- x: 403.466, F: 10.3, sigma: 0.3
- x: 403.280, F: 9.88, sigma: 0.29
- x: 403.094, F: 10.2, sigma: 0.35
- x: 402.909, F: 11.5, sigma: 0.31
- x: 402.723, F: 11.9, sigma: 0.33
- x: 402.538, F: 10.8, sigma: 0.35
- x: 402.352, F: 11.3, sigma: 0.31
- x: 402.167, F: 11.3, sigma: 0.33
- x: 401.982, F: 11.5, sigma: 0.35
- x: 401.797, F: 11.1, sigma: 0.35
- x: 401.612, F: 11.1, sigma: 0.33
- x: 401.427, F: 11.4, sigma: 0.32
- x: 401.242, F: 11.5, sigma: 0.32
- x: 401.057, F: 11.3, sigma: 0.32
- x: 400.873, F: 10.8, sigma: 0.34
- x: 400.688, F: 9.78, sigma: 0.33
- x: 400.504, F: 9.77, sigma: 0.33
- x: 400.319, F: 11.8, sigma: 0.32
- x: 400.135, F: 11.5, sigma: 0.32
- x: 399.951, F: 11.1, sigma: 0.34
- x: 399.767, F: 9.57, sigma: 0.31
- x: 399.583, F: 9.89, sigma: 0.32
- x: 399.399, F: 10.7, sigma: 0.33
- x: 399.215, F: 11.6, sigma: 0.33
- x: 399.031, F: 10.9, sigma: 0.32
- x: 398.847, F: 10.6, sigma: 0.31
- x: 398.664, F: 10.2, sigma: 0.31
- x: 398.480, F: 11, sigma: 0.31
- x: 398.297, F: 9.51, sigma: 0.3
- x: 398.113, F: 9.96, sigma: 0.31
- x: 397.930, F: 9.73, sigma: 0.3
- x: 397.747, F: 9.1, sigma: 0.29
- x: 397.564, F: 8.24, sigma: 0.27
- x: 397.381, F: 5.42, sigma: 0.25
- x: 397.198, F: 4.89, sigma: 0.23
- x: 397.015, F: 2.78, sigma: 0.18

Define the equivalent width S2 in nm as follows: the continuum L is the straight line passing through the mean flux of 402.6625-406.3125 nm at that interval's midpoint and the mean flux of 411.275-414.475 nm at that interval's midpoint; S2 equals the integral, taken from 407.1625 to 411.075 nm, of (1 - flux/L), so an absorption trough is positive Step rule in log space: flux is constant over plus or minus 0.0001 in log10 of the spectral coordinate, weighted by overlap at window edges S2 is 0.15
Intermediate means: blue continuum 10.9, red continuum 11.6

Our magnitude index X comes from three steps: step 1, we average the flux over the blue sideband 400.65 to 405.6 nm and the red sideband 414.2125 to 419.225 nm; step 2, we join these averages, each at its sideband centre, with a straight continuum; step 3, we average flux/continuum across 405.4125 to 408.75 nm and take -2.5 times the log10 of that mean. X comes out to 0.02 mag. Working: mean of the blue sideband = 11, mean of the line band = 10.9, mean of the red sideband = 11.5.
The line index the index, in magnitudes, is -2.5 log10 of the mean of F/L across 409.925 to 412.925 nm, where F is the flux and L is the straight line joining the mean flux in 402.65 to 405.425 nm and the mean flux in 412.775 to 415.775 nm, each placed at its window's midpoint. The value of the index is 0.03 mag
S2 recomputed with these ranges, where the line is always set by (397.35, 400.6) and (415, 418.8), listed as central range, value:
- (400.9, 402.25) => -0.13 nm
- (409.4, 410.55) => 0.12 nm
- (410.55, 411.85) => -0.08 nm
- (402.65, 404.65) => -0.05 nm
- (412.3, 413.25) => -0.03 nm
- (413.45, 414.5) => -0.04 nm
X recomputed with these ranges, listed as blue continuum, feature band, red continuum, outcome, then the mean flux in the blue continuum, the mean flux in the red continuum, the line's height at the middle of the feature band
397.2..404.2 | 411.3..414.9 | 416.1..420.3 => -0.05 mag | 10.5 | 11.3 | 11.1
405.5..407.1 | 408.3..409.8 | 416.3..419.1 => -0.06 mag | 10.9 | 11.4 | 11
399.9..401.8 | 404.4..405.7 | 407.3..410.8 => 0.03 mag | 11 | 10.9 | 10.9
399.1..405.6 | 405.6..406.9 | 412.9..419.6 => 0.03 mag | 10.9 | 11.5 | 11.1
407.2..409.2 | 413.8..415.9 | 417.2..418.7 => -0.03 mag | 11.2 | 11.2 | 11.2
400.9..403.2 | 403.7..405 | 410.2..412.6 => 0.05 mag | 11.2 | 11.4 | 11.3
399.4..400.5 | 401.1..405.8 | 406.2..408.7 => -0.03 mag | 10.7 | 10.8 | 10.7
